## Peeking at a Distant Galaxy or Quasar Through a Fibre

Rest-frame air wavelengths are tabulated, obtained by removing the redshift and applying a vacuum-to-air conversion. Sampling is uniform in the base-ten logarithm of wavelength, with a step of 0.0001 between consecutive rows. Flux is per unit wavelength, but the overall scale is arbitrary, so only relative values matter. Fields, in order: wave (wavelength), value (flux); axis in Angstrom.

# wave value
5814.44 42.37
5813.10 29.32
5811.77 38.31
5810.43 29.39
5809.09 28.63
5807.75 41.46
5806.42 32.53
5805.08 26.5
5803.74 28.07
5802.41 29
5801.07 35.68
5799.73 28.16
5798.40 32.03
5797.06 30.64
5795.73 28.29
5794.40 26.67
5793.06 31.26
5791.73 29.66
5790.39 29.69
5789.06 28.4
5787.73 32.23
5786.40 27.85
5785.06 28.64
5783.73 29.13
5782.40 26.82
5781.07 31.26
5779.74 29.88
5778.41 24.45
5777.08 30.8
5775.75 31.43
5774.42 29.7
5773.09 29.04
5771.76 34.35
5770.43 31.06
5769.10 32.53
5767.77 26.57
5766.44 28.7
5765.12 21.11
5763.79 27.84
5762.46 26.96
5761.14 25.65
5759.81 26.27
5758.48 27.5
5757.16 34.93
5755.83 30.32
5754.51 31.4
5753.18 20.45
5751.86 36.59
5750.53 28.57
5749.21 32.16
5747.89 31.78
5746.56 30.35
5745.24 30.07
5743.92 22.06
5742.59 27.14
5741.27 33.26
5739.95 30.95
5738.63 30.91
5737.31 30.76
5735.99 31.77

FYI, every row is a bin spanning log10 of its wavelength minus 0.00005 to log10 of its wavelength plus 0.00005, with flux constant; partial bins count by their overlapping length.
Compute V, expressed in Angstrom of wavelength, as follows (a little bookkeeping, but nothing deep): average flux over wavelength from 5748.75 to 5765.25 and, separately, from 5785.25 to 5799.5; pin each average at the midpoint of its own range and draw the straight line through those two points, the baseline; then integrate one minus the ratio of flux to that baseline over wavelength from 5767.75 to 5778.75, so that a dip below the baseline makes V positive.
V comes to -0.5 Angstrom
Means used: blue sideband 28.6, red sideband 29.6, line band 30.3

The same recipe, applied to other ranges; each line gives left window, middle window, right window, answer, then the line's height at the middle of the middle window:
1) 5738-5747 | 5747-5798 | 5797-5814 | 1.9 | 30.4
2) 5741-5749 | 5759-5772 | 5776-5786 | 0.5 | 28.9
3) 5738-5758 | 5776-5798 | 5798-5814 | 1.4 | 31.2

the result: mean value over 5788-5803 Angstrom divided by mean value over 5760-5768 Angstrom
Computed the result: 1.15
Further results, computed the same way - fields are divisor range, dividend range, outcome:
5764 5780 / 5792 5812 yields 1.06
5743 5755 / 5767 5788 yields 1.02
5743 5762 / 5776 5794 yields 1.01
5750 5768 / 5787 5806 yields 1.06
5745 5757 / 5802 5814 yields 1.04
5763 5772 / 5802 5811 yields 1.08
